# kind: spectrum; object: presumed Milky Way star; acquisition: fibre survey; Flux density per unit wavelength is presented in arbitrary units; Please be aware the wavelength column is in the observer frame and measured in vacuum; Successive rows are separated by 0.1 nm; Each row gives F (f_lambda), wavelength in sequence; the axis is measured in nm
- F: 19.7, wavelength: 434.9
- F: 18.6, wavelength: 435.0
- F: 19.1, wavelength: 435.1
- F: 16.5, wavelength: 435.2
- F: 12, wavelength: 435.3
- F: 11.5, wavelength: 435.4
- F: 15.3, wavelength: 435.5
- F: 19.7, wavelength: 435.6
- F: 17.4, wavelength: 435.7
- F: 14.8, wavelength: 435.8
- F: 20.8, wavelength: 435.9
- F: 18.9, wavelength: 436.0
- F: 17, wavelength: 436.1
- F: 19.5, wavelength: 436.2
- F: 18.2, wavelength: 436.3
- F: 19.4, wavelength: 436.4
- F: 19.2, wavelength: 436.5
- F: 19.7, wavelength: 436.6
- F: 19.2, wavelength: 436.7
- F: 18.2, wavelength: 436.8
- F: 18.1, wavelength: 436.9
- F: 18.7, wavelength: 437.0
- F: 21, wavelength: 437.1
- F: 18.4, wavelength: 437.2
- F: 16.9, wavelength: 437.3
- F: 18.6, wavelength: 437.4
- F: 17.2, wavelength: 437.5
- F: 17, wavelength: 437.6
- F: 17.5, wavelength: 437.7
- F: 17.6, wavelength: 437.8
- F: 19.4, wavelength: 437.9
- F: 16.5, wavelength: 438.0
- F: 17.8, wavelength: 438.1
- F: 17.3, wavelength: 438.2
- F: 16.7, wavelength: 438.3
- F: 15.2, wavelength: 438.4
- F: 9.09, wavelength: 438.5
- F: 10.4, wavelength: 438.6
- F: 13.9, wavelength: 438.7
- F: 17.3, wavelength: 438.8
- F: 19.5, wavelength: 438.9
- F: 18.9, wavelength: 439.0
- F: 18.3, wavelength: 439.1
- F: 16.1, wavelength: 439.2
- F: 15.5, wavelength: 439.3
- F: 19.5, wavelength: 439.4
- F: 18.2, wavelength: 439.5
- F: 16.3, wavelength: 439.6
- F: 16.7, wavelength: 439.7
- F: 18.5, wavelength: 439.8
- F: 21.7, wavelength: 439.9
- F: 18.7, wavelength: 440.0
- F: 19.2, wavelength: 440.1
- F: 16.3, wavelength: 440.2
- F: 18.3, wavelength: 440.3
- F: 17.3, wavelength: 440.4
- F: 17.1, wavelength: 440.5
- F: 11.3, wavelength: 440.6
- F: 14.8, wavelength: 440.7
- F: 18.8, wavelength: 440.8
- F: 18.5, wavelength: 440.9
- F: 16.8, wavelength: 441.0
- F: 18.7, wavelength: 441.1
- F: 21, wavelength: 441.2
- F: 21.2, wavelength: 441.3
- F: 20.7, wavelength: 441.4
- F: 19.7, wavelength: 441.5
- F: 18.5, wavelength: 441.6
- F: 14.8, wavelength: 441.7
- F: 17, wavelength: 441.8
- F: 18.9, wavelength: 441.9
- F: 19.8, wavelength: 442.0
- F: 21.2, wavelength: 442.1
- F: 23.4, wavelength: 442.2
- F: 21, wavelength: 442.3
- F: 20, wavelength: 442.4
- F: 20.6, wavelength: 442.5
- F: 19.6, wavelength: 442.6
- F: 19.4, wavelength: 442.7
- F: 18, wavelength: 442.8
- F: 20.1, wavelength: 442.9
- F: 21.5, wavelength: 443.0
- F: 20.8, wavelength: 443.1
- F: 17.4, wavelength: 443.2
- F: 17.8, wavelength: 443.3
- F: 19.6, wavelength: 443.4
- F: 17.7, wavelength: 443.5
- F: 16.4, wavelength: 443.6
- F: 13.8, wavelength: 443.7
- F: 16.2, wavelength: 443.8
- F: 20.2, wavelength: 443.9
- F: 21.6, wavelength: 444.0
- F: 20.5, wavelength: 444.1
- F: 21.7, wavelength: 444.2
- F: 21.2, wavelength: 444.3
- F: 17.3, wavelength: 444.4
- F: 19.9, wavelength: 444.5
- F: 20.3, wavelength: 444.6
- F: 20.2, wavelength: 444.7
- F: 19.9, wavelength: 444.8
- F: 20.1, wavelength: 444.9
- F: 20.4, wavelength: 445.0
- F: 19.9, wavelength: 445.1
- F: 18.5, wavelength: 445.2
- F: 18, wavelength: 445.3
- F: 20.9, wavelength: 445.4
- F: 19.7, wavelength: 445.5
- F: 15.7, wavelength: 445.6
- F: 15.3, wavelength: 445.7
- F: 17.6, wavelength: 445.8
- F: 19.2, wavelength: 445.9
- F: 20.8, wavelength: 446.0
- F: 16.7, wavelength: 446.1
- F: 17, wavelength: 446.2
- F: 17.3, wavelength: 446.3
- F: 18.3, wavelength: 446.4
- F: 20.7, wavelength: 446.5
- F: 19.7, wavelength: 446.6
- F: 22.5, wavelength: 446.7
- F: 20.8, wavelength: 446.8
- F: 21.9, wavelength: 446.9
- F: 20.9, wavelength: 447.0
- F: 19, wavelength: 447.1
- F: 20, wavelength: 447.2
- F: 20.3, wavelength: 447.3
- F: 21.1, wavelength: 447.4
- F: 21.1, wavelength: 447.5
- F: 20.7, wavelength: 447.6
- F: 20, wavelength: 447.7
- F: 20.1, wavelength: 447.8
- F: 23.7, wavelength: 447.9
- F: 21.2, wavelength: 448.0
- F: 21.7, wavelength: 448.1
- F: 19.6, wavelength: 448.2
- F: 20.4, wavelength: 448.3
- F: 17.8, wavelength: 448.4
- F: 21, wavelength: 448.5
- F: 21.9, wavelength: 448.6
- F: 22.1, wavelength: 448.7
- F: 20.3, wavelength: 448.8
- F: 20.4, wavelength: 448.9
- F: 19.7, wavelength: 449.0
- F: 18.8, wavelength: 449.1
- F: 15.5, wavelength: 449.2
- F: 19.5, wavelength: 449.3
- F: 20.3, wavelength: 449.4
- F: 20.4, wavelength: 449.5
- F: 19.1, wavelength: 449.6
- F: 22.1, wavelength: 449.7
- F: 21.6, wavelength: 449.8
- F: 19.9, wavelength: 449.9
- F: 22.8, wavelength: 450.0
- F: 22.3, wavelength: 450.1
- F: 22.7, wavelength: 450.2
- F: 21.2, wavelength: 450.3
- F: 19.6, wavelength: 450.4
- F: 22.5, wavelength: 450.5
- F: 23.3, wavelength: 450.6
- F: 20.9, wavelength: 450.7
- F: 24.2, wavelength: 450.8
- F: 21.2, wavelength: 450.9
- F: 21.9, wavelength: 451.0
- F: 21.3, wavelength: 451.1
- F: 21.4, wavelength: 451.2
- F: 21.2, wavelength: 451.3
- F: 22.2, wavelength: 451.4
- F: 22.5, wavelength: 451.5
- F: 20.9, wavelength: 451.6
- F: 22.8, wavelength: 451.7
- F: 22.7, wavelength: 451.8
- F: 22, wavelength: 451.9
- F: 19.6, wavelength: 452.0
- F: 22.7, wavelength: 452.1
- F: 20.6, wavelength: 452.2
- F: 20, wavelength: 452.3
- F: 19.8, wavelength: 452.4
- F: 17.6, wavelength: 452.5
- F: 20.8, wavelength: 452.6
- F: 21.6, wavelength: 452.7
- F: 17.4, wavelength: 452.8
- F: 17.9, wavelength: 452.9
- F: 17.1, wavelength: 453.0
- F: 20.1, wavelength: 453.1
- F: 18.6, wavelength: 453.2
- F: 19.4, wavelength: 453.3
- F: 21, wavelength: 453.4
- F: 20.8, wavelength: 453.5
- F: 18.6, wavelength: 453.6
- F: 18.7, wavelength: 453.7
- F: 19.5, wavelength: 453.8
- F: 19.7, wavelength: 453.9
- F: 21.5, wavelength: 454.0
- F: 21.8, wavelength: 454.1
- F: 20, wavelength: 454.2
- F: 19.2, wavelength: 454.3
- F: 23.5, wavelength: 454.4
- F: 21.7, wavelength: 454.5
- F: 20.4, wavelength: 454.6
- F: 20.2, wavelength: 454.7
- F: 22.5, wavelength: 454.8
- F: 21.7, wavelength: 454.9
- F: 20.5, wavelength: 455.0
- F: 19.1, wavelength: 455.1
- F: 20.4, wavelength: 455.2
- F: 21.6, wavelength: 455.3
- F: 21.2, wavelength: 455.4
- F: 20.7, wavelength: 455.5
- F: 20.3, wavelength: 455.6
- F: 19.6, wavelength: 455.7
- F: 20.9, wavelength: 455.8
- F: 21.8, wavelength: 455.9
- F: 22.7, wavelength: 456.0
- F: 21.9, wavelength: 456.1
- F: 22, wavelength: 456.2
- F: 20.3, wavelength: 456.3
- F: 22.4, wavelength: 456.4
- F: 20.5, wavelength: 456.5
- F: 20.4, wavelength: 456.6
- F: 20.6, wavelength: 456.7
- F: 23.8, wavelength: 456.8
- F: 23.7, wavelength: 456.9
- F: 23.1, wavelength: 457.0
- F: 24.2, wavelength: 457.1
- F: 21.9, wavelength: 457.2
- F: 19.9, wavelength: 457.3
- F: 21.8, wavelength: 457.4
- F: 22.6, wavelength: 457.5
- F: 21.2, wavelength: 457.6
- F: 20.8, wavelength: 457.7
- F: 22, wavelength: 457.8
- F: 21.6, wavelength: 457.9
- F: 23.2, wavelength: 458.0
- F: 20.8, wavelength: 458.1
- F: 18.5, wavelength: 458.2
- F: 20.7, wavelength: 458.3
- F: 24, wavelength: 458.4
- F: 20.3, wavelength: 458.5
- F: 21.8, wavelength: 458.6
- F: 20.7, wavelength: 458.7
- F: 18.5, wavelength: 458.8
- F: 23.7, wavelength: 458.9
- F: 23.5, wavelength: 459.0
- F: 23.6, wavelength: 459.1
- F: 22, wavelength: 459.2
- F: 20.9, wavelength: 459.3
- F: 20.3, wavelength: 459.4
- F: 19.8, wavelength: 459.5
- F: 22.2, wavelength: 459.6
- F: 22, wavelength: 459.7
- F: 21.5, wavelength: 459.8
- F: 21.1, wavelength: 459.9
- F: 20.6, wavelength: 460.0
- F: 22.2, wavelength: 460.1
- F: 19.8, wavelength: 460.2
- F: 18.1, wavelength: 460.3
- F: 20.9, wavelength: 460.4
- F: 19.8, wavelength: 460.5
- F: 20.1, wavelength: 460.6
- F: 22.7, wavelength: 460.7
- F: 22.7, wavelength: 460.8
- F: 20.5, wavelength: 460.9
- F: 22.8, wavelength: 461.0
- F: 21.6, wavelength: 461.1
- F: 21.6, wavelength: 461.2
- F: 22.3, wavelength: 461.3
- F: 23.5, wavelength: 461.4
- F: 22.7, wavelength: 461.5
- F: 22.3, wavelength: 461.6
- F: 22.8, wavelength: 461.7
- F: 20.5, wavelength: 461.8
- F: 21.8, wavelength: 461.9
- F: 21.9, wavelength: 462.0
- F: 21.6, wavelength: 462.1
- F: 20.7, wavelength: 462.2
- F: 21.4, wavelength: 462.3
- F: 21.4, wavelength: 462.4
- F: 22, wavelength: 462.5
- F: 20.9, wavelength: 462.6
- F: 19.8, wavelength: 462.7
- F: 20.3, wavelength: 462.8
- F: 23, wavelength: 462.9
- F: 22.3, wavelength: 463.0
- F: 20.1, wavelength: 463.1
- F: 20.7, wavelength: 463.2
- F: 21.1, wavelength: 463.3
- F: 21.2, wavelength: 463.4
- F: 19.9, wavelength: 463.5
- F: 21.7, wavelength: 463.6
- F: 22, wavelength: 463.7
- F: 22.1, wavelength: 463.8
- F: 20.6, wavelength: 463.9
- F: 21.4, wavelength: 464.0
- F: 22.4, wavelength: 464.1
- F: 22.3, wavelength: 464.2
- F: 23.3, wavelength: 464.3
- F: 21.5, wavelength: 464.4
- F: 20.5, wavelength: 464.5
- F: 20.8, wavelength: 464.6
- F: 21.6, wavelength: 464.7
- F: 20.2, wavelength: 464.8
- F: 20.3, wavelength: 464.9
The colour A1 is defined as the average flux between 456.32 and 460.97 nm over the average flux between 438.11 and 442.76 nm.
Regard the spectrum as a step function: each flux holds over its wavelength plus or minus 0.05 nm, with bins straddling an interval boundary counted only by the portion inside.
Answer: 1.20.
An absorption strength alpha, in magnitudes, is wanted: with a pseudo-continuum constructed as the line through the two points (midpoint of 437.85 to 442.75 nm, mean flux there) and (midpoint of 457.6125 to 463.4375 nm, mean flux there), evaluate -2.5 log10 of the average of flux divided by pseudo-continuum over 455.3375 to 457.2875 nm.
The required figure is -0.05 mag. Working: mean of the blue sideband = 17.9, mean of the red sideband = 21.4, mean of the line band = 21.6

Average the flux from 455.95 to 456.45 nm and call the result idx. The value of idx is 21.9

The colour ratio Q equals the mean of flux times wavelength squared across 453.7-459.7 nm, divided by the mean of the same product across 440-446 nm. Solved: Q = 1.20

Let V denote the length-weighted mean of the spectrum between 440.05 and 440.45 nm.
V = 17.8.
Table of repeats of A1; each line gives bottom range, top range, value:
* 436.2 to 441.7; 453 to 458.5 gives 1.19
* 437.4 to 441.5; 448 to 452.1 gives 1.22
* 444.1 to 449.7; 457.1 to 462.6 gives 1.08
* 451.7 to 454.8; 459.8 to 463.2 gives 1.06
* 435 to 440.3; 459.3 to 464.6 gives 1.23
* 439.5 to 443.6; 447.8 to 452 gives 1.13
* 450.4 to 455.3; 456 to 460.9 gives 1.04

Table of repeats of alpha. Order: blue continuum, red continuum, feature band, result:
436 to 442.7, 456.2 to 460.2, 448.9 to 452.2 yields -0.06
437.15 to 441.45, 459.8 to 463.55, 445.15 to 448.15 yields -0.06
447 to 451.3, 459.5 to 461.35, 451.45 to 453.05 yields 0.03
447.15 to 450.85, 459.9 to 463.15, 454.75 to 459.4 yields -0.02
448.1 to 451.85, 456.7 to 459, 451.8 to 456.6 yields 0.05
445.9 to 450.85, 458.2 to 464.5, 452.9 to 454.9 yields 0.04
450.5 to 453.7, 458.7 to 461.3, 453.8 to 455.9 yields 0.01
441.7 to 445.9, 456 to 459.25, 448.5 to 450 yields 0.00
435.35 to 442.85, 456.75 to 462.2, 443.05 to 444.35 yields 0.00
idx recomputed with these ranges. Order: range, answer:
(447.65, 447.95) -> 21.3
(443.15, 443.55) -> 18.1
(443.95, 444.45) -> 20.5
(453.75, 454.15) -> 20.6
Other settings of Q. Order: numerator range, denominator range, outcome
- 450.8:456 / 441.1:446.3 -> 1.12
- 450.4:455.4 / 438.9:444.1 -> 1.18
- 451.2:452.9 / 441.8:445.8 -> 1.12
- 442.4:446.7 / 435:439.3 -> 1.14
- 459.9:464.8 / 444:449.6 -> 1.16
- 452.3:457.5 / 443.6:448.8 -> 1.09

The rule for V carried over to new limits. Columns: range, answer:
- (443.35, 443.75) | 16.9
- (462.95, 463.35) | 21.1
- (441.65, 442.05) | 17.6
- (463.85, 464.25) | 21.7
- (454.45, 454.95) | 21.3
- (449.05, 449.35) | 17.9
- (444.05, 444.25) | 21.1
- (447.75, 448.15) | 21.7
